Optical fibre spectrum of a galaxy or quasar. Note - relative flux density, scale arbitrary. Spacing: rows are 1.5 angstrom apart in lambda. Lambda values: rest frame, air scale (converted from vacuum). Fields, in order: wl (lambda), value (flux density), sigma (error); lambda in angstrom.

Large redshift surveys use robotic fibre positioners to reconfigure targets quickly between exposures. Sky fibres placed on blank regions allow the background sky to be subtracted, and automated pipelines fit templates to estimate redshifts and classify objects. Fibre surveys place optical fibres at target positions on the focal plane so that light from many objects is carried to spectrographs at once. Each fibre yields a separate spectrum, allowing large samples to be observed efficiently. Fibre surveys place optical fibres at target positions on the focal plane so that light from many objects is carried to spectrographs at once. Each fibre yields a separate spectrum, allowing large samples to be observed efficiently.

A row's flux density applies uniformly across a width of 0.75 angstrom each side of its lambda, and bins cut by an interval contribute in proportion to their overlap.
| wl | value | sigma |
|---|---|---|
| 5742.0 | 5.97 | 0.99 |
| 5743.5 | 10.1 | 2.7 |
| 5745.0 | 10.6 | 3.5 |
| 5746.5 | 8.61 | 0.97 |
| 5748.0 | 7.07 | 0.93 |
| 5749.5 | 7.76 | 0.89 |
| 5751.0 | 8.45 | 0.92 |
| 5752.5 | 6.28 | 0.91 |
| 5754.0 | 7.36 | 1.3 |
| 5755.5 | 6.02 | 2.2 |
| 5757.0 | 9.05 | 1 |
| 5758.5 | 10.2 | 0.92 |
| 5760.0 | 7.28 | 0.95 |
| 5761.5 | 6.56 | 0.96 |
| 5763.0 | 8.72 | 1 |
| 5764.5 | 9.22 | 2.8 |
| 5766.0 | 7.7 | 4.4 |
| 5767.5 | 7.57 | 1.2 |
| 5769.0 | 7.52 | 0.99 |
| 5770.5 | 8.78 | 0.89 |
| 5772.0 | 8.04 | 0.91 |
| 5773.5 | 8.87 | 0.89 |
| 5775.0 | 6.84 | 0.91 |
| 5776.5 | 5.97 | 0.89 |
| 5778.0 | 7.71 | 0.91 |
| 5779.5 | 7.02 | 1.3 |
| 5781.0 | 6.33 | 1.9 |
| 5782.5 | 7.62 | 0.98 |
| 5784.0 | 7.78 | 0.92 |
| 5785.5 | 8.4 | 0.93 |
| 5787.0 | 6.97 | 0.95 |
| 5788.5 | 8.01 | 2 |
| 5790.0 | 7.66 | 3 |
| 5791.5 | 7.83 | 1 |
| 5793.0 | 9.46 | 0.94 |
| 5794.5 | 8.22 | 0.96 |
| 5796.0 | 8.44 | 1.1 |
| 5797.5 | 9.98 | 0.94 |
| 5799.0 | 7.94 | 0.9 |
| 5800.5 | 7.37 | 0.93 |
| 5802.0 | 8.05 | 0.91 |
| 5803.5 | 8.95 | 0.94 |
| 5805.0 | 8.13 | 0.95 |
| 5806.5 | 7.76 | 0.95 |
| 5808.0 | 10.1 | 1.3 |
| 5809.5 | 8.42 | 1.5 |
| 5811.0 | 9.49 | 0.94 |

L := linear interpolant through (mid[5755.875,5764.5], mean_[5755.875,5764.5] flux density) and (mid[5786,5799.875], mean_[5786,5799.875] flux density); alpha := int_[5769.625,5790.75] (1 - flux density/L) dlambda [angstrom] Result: 1.8 angstrom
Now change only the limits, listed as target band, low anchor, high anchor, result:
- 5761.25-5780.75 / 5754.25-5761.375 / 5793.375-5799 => 1.2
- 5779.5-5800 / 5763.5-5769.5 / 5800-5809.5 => 0.7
